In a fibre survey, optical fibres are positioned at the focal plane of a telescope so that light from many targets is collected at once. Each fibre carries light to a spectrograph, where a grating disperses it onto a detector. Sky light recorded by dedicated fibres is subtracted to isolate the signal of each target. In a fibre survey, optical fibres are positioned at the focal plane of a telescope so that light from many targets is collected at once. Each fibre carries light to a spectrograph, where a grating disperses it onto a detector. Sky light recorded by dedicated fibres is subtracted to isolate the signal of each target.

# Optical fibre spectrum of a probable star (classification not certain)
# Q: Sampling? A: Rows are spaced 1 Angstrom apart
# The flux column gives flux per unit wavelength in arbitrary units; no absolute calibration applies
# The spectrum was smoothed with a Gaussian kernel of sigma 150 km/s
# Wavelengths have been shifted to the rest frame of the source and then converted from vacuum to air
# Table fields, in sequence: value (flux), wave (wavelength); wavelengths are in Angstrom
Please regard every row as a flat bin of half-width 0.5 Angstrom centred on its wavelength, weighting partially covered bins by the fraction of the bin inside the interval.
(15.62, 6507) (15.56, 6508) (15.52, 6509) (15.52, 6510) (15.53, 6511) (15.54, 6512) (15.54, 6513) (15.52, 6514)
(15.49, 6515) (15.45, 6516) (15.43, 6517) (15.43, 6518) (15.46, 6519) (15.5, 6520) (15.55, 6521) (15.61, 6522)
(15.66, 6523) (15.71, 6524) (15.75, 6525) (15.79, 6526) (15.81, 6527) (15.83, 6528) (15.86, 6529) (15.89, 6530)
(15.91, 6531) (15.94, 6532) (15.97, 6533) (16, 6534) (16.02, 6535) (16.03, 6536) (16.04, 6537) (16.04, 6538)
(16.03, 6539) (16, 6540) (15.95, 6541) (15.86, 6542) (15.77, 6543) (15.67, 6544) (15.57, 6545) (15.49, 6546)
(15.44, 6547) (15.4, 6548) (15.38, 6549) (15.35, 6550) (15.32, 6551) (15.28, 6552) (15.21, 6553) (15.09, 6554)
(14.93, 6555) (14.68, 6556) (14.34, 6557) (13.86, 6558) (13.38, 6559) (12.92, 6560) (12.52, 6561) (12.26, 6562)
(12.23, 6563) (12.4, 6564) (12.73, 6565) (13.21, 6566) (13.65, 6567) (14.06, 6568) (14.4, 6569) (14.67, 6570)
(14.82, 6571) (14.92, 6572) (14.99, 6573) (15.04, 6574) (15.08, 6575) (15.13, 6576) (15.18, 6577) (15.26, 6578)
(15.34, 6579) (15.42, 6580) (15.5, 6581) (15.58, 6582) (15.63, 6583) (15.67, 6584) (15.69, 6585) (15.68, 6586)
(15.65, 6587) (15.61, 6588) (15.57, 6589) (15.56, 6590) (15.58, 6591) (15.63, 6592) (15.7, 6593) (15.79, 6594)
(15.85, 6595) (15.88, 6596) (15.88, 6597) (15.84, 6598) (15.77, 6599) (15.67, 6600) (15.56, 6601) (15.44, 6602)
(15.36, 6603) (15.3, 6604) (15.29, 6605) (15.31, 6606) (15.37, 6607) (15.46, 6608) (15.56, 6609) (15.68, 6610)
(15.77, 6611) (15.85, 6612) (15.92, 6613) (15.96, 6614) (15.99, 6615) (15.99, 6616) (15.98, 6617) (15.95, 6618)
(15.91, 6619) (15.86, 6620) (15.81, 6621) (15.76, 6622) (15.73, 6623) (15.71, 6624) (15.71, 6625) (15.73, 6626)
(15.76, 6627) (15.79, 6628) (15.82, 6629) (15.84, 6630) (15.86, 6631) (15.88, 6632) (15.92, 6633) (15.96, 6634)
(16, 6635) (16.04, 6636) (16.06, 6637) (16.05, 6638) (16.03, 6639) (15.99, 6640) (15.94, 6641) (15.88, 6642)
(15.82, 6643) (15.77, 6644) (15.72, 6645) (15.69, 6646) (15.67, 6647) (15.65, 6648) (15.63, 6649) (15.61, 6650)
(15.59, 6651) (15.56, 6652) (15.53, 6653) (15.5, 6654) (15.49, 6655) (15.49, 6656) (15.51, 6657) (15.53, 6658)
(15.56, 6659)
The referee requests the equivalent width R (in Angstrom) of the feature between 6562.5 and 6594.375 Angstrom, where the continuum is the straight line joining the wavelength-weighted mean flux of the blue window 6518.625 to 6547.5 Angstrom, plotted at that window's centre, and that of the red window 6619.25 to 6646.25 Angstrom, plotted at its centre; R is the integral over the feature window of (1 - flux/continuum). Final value 1.84 Angstrom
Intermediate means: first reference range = 15.8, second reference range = 15.9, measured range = 14.9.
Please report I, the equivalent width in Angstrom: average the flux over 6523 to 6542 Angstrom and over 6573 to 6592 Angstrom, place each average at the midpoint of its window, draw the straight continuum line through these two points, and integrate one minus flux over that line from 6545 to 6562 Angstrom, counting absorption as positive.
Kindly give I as 1.2 Angstrom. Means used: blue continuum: 15.9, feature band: 14.6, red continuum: 15.4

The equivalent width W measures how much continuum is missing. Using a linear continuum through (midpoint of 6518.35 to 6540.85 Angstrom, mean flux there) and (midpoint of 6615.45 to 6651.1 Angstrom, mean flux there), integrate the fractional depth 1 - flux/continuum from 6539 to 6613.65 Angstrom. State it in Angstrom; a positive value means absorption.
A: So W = 3.5 Angstrom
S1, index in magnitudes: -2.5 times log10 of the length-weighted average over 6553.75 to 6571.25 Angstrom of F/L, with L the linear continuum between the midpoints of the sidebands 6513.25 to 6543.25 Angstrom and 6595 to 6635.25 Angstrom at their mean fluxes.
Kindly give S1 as 0.16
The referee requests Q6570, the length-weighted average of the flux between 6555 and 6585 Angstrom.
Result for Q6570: 14.3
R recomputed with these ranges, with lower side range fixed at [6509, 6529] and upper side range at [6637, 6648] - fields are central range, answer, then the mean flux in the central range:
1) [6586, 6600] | 0.0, 15.7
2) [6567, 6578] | 0.6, 14.8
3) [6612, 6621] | -0.1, 15.9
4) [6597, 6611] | 0.2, 15.5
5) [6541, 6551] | 0.1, 15.6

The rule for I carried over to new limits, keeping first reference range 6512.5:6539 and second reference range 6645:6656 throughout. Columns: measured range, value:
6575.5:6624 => 0.0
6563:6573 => 1.2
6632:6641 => -0.2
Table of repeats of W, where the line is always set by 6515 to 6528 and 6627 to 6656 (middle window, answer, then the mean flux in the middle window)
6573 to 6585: 0.3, 15.3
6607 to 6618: 0.0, 15.8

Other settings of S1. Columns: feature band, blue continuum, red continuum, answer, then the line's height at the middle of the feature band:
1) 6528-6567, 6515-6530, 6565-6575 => 0.003 mag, 15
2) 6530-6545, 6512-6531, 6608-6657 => -0.019 mag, 15.7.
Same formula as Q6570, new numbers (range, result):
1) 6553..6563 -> 13.8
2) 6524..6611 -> 15.2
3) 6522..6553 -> 15.7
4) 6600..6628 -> 15.7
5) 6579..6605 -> 15.6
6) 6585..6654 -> 15.7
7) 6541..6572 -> 14.4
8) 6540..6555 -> 15.5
